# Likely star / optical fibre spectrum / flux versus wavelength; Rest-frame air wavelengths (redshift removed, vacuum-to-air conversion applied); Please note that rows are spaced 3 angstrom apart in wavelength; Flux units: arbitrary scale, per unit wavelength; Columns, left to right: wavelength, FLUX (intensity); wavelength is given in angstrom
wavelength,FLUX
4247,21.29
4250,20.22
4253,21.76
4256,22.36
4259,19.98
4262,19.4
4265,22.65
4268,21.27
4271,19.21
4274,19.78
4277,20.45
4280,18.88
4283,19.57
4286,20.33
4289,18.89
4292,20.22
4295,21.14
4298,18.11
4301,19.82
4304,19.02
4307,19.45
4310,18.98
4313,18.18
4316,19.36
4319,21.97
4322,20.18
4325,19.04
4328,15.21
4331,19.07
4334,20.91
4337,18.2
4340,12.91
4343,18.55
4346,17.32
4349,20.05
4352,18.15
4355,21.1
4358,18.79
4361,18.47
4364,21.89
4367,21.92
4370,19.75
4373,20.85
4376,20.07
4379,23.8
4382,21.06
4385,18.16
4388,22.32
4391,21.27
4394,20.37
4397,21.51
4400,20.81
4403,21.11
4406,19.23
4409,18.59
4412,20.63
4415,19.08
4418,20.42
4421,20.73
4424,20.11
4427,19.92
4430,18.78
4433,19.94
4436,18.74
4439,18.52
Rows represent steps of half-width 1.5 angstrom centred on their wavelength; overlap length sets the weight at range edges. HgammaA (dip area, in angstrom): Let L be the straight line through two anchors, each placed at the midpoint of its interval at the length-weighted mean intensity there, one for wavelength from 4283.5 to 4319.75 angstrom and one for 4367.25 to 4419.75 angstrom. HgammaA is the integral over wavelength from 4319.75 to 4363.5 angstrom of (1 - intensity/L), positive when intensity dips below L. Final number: 3.1 angstrom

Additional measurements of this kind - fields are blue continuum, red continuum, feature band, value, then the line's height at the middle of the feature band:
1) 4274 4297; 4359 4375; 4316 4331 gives 0.78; 20.2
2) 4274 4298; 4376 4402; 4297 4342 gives 3.38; 20.2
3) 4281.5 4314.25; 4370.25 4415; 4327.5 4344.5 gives 1.97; 19.9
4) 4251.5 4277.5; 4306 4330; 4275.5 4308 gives 0.42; 19.9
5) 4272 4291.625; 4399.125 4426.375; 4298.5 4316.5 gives 0.62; 19.7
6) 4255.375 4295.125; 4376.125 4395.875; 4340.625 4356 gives 1.61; 20.8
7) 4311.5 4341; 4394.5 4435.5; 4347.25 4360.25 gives -0.26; 19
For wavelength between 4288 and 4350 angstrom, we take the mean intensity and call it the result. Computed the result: 18.9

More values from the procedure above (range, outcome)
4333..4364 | 18.6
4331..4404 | 19.9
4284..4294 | 19.9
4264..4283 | 20.2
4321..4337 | 18.8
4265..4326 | 19.8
